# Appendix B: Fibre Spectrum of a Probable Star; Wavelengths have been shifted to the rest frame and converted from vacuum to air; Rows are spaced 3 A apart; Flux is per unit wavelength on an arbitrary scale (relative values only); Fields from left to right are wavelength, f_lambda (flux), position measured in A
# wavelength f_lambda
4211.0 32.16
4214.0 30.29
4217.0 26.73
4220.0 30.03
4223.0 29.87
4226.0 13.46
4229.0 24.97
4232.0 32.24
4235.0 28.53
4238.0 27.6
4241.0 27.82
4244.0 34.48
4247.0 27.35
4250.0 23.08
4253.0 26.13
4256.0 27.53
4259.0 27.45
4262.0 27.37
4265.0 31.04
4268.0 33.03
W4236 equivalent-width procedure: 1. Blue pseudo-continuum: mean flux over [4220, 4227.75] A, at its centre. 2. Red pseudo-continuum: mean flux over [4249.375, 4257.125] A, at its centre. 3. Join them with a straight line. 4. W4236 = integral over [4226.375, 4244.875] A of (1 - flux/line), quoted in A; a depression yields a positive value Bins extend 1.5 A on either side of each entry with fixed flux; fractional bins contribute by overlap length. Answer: -2.9 A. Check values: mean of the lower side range 23.4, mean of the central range 28.1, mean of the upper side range 25.8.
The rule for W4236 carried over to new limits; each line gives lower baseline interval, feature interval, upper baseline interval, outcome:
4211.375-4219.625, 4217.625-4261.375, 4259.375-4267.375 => 3.2 A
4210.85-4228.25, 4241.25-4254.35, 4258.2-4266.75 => 0.1 A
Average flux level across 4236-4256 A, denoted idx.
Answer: 27.7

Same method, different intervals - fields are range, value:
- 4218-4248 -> 27.6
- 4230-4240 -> 29.2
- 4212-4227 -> 26.7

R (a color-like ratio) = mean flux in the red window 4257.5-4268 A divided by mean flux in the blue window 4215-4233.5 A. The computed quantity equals 1.11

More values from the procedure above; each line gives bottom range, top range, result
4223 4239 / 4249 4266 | 1.05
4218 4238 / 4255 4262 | 1.03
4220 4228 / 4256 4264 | 1.18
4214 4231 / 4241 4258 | 1.08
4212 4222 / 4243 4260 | 0.94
